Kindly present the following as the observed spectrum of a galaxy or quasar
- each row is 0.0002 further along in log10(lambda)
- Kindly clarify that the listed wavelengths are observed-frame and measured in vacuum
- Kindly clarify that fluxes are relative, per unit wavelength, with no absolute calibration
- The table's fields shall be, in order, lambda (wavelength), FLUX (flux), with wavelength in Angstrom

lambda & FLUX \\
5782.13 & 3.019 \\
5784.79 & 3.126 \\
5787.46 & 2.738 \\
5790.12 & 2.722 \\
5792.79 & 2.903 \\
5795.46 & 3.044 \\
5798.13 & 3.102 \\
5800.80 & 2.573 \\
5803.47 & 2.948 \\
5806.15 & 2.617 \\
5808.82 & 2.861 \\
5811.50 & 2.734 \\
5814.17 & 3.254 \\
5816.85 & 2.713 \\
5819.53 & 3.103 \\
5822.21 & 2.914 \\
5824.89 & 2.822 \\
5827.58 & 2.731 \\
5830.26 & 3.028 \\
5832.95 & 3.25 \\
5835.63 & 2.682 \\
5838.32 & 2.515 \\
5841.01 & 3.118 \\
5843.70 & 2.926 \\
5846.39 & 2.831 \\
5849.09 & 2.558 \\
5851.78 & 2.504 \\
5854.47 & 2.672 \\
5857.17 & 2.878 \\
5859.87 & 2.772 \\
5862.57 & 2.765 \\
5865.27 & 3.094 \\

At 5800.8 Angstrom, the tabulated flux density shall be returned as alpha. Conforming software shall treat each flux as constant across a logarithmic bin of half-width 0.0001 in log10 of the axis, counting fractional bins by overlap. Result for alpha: 2.573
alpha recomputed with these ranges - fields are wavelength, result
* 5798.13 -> 3.102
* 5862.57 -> 2.765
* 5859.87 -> 2.772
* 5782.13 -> 3.019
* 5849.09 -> 2.558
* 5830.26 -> 3.028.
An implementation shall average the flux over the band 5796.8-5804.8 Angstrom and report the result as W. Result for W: 2.88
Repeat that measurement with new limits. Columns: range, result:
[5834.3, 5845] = 2.81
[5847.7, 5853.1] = 2.53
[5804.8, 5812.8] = 2.74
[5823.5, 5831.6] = 2.86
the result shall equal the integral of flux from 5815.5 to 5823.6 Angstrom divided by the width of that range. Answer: 2.91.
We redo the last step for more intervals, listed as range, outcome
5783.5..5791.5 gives 2.86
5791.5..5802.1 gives 2.91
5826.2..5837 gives 2.92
